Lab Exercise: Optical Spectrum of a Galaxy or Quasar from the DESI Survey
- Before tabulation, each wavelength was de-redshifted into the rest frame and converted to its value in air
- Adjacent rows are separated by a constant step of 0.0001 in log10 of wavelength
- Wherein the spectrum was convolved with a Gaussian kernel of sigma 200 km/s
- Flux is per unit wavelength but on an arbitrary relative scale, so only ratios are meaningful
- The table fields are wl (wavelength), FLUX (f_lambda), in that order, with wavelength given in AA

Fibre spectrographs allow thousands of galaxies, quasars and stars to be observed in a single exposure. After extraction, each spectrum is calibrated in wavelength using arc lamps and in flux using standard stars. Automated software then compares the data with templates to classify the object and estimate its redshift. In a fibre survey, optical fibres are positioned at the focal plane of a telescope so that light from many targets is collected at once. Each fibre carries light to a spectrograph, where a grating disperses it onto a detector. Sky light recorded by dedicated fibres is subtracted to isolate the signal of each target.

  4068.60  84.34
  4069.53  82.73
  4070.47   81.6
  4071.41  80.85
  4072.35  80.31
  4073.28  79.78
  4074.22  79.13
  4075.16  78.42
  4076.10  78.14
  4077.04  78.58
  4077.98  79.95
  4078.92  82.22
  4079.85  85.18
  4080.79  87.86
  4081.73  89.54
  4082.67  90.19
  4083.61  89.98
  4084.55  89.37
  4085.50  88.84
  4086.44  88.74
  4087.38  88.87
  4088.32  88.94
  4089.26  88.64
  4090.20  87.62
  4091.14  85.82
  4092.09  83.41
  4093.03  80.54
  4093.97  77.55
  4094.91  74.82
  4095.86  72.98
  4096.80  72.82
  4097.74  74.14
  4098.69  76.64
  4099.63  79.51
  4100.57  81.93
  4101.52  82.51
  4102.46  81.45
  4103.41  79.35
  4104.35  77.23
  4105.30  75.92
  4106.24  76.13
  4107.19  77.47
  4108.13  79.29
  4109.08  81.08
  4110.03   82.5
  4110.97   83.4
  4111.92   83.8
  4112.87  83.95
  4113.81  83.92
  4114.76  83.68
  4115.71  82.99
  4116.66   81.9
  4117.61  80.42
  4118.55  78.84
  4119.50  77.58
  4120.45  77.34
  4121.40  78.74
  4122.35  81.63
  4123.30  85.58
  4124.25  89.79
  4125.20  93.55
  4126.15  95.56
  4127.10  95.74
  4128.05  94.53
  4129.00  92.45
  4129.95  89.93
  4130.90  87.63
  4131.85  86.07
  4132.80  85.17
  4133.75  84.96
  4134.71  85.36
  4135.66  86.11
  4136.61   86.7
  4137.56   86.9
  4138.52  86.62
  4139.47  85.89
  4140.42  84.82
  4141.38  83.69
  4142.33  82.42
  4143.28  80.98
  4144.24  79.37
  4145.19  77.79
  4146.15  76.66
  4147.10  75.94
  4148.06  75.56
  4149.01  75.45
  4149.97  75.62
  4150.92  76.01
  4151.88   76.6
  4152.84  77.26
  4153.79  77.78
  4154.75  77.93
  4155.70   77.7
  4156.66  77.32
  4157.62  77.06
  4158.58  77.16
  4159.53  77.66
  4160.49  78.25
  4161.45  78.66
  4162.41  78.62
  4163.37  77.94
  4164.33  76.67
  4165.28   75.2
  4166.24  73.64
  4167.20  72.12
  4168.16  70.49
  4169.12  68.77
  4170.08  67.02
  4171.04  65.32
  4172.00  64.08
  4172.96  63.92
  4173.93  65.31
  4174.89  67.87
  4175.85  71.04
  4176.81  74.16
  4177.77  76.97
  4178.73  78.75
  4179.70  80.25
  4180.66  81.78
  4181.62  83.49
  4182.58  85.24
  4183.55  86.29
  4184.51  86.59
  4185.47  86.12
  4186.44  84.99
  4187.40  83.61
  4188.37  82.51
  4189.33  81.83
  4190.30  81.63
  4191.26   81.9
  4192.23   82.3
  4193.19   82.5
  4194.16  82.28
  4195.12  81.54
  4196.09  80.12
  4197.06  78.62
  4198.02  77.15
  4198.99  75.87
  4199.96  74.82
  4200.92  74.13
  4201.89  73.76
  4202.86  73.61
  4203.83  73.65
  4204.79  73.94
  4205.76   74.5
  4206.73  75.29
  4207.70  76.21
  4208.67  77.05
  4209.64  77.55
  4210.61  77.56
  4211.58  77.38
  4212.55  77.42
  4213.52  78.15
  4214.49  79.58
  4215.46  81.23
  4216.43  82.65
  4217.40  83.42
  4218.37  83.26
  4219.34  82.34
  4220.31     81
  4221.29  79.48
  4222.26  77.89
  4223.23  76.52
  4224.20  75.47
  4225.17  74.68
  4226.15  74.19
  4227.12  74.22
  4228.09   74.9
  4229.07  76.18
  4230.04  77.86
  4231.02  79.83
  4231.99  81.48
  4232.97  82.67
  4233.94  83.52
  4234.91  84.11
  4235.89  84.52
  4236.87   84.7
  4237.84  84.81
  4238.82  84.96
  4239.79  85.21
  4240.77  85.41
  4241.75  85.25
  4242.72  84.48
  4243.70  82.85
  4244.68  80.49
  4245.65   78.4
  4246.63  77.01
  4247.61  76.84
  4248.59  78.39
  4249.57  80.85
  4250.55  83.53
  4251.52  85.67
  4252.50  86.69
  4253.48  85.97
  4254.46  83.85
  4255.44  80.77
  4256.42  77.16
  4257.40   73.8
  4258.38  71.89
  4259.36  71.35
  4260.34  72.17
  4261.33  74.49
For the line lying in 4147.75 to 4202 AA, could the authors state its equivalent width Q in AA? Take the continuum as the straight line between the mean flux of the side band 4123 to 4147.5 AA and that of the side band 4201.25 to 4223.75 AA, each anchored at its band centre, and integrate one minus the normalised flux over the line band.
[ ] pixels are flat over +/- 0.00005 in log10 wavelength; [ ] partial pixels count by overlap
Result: 3.2 AA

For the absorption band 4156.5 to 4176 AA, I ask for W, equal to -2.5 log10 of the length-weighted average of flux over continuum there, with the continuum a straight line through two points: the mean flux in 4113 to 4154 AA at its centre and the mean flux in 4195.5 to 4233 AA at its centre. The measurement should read 0.12 mag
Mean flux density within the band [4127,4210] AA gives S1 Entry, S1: 78.9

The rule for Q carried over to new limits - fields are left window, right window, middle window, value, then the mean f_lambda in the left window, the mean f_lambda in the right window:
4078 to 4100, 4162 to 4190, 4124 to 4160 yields -1.7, 83.6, 76.3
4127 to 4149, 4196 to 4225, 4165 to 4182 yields 1.9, 84.5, 77.6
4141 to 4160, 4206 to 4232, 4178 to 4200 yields -1.1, 77.8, 78.2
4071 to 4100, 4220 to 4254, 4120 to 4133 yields -1.0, 82.6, 80.9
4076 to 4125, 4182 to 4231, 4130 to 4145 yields -0.7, 82.2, 79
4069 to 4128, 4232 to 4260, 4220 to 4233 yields 0.7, 82.6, 81.6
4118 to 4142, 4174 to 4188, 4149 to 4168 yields 1.4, 86.4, 80.1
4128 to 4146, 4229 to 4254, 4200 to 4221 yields 1.4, 85.3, 82.5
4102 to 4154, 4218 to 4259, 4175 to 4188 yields 0.1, 82.6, 80.5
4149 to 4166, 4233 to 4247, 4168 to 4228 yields 2.0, 77.2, 83.3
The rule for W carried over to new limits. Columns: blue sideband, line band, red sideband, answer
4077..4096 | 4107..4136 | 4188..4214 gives -0.03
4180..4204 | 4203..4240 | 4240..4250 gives 0.02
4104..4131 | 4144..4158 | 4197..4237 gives 0.07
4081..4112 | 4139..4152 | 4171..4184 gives -0.02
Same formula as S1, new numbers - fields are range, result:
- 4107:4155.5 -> 83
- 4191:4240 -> 78.9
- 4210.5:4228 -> 78.7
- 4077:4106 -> 82.6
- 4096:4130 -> 82.4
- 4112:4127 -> 84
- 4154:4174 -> 73.6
